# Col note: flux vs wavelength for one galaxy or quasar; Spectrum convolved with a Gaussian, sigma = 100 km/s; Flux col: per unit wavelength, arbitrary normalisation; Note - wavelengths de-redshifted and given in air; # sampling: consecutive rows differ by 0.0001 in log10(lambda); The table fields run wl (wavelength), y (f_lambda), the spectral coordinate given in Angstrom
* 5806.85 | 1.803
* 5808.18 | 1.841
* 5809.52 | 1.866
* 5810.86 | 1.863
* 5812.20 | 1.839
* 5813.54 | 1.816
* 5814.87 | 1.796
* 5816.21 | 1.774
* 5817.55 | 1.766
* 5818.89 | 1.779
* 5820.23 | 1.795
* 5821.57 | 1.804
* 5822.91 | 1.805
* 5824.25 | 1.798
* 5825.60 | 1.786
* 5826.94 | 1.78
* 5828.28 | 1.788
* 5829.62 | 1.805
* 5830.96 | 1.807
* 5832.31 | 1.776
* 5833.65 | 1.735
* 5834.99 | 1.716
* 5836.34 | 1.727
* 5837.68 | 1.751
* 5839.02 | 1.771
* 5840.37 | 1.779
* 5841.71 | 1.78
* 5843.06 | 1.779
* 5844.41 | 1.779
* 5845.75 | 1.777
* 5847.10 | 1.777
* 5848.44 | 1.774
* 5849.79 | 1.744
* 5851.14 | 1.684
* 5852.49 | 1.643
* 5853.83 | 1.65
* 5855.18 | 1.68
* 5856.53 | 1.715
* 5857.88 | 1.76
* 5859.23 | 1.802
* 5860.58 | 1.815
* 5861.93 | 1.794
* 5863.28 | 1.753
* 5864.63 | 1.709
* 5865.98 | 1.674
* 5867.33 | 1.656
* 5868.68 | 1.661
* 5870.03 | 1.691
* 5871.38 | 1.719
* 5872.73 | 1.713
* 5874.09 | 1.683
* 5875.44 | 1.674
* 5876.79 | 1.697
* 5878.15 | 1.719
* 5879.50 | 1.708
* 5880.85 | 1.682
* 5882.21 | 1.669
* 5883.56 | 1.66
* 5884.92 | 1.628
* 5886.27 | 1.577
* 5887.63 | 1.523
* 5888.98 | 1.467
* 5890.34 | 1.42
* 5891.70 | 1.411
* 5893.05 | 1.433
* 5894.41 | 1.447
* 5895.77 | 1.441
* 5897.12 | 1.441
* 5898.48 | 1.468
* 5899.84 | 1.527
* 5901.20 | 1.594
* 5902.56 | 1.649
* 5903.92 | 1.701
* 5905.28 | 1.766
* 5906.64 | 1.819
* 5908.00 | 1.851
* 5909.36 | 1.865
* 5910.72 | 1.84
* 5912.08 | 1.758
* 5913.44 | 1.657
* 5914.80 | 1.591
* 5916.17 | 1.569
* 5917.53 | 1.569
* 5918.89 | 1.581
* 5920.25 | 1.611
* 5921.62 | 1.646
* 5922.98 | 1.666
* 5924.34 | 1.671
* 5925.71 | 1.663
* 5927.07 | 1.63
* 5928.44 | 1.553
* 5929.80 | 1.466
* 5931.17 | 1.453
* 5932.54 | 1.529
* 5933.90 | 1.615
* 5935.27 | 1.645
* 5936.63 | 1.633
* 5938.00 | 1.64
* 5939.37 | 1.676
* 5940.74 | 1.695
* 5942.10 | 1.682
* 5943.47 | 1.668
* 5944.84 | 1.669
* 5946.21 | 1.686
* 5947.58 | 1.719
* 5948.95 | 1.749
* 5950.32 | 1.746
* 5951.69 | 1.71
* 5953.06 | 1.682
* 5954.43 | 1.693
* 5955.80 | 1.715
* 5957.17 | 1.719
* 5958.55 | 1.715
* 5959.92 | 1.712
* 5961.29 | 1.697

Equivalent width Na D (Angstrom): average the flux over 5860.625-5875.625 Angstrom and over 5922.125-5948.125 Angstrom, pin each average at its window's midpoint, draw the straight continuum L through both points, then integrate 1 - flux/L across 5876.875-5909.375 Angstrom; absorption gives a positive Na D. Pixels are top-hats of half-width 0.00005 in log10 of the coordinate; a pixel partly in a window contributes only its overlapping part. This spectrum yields 1.5 Angstrom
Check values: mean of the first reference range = 1.71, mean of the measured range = 1.6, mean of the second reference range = 1.63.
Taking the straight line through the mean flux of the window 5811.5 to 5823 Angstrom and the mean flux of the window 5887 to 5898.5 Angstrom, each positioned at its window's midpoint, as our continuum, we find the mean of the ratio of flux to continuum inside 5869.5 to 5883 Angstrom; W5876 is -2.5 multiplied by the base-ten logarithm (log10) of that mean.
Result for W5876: -0.11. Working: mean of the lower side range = 1.8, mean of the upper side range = 1.45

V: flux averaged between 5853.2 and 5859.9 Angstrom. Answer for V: 1.72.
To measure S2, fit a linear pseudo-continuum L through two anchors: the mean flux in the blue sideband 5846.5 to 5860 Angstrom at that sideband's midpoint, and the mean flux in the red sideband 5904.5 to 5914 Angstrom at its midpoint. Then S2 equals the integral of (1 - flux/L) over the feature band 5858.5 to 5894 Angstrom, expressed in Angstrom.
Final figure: 2.07 Angstrom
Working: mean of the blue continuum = 1.72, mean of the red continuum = 1.8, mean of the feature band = 1.65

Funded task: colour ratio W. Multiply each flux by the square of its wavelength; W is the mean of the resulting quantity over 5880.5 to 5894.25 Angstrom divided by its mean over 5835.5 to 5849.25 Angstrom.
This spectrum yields 0.88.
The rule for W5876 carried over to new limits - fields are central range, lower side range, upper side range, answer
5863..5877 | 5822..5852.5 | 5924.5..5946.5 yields 0.015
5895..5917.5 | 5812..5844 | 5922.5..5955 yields 0.020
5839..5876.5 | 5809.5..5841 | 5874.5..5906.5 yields -0.028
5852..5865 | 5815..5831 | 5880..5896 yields -0.054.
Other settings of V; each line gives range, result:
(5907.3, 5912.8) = 1.83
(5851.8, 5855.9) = 1.66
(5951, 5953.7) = 1.7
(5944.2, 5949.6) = 1.71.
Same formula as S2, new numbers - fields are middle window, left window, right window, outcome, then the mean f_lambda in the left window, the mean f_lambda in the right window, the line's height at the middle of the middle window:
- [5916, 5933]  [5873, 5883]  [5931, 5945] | 0.62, 1.69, 1.63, 1.65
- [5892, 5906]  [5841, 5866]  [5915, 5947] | 1.05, 1.74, 1.62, 1.67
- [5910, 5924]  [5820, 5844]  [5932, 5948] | 0.26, 1.78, 1.66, 1.68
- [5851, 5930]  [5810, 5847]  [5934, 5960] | 4.02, 1.78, 1.69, 1.73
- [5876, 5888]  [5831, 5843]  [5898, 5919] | 0.38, 1.76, 1.68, 1.71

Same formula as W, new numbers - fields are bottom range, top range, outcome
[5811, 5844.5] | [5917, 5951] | 0.95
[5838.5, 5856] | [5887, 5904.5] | 0.88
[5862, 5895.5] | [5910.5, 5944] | 1.02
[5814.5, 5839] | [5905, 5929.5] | 0.97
